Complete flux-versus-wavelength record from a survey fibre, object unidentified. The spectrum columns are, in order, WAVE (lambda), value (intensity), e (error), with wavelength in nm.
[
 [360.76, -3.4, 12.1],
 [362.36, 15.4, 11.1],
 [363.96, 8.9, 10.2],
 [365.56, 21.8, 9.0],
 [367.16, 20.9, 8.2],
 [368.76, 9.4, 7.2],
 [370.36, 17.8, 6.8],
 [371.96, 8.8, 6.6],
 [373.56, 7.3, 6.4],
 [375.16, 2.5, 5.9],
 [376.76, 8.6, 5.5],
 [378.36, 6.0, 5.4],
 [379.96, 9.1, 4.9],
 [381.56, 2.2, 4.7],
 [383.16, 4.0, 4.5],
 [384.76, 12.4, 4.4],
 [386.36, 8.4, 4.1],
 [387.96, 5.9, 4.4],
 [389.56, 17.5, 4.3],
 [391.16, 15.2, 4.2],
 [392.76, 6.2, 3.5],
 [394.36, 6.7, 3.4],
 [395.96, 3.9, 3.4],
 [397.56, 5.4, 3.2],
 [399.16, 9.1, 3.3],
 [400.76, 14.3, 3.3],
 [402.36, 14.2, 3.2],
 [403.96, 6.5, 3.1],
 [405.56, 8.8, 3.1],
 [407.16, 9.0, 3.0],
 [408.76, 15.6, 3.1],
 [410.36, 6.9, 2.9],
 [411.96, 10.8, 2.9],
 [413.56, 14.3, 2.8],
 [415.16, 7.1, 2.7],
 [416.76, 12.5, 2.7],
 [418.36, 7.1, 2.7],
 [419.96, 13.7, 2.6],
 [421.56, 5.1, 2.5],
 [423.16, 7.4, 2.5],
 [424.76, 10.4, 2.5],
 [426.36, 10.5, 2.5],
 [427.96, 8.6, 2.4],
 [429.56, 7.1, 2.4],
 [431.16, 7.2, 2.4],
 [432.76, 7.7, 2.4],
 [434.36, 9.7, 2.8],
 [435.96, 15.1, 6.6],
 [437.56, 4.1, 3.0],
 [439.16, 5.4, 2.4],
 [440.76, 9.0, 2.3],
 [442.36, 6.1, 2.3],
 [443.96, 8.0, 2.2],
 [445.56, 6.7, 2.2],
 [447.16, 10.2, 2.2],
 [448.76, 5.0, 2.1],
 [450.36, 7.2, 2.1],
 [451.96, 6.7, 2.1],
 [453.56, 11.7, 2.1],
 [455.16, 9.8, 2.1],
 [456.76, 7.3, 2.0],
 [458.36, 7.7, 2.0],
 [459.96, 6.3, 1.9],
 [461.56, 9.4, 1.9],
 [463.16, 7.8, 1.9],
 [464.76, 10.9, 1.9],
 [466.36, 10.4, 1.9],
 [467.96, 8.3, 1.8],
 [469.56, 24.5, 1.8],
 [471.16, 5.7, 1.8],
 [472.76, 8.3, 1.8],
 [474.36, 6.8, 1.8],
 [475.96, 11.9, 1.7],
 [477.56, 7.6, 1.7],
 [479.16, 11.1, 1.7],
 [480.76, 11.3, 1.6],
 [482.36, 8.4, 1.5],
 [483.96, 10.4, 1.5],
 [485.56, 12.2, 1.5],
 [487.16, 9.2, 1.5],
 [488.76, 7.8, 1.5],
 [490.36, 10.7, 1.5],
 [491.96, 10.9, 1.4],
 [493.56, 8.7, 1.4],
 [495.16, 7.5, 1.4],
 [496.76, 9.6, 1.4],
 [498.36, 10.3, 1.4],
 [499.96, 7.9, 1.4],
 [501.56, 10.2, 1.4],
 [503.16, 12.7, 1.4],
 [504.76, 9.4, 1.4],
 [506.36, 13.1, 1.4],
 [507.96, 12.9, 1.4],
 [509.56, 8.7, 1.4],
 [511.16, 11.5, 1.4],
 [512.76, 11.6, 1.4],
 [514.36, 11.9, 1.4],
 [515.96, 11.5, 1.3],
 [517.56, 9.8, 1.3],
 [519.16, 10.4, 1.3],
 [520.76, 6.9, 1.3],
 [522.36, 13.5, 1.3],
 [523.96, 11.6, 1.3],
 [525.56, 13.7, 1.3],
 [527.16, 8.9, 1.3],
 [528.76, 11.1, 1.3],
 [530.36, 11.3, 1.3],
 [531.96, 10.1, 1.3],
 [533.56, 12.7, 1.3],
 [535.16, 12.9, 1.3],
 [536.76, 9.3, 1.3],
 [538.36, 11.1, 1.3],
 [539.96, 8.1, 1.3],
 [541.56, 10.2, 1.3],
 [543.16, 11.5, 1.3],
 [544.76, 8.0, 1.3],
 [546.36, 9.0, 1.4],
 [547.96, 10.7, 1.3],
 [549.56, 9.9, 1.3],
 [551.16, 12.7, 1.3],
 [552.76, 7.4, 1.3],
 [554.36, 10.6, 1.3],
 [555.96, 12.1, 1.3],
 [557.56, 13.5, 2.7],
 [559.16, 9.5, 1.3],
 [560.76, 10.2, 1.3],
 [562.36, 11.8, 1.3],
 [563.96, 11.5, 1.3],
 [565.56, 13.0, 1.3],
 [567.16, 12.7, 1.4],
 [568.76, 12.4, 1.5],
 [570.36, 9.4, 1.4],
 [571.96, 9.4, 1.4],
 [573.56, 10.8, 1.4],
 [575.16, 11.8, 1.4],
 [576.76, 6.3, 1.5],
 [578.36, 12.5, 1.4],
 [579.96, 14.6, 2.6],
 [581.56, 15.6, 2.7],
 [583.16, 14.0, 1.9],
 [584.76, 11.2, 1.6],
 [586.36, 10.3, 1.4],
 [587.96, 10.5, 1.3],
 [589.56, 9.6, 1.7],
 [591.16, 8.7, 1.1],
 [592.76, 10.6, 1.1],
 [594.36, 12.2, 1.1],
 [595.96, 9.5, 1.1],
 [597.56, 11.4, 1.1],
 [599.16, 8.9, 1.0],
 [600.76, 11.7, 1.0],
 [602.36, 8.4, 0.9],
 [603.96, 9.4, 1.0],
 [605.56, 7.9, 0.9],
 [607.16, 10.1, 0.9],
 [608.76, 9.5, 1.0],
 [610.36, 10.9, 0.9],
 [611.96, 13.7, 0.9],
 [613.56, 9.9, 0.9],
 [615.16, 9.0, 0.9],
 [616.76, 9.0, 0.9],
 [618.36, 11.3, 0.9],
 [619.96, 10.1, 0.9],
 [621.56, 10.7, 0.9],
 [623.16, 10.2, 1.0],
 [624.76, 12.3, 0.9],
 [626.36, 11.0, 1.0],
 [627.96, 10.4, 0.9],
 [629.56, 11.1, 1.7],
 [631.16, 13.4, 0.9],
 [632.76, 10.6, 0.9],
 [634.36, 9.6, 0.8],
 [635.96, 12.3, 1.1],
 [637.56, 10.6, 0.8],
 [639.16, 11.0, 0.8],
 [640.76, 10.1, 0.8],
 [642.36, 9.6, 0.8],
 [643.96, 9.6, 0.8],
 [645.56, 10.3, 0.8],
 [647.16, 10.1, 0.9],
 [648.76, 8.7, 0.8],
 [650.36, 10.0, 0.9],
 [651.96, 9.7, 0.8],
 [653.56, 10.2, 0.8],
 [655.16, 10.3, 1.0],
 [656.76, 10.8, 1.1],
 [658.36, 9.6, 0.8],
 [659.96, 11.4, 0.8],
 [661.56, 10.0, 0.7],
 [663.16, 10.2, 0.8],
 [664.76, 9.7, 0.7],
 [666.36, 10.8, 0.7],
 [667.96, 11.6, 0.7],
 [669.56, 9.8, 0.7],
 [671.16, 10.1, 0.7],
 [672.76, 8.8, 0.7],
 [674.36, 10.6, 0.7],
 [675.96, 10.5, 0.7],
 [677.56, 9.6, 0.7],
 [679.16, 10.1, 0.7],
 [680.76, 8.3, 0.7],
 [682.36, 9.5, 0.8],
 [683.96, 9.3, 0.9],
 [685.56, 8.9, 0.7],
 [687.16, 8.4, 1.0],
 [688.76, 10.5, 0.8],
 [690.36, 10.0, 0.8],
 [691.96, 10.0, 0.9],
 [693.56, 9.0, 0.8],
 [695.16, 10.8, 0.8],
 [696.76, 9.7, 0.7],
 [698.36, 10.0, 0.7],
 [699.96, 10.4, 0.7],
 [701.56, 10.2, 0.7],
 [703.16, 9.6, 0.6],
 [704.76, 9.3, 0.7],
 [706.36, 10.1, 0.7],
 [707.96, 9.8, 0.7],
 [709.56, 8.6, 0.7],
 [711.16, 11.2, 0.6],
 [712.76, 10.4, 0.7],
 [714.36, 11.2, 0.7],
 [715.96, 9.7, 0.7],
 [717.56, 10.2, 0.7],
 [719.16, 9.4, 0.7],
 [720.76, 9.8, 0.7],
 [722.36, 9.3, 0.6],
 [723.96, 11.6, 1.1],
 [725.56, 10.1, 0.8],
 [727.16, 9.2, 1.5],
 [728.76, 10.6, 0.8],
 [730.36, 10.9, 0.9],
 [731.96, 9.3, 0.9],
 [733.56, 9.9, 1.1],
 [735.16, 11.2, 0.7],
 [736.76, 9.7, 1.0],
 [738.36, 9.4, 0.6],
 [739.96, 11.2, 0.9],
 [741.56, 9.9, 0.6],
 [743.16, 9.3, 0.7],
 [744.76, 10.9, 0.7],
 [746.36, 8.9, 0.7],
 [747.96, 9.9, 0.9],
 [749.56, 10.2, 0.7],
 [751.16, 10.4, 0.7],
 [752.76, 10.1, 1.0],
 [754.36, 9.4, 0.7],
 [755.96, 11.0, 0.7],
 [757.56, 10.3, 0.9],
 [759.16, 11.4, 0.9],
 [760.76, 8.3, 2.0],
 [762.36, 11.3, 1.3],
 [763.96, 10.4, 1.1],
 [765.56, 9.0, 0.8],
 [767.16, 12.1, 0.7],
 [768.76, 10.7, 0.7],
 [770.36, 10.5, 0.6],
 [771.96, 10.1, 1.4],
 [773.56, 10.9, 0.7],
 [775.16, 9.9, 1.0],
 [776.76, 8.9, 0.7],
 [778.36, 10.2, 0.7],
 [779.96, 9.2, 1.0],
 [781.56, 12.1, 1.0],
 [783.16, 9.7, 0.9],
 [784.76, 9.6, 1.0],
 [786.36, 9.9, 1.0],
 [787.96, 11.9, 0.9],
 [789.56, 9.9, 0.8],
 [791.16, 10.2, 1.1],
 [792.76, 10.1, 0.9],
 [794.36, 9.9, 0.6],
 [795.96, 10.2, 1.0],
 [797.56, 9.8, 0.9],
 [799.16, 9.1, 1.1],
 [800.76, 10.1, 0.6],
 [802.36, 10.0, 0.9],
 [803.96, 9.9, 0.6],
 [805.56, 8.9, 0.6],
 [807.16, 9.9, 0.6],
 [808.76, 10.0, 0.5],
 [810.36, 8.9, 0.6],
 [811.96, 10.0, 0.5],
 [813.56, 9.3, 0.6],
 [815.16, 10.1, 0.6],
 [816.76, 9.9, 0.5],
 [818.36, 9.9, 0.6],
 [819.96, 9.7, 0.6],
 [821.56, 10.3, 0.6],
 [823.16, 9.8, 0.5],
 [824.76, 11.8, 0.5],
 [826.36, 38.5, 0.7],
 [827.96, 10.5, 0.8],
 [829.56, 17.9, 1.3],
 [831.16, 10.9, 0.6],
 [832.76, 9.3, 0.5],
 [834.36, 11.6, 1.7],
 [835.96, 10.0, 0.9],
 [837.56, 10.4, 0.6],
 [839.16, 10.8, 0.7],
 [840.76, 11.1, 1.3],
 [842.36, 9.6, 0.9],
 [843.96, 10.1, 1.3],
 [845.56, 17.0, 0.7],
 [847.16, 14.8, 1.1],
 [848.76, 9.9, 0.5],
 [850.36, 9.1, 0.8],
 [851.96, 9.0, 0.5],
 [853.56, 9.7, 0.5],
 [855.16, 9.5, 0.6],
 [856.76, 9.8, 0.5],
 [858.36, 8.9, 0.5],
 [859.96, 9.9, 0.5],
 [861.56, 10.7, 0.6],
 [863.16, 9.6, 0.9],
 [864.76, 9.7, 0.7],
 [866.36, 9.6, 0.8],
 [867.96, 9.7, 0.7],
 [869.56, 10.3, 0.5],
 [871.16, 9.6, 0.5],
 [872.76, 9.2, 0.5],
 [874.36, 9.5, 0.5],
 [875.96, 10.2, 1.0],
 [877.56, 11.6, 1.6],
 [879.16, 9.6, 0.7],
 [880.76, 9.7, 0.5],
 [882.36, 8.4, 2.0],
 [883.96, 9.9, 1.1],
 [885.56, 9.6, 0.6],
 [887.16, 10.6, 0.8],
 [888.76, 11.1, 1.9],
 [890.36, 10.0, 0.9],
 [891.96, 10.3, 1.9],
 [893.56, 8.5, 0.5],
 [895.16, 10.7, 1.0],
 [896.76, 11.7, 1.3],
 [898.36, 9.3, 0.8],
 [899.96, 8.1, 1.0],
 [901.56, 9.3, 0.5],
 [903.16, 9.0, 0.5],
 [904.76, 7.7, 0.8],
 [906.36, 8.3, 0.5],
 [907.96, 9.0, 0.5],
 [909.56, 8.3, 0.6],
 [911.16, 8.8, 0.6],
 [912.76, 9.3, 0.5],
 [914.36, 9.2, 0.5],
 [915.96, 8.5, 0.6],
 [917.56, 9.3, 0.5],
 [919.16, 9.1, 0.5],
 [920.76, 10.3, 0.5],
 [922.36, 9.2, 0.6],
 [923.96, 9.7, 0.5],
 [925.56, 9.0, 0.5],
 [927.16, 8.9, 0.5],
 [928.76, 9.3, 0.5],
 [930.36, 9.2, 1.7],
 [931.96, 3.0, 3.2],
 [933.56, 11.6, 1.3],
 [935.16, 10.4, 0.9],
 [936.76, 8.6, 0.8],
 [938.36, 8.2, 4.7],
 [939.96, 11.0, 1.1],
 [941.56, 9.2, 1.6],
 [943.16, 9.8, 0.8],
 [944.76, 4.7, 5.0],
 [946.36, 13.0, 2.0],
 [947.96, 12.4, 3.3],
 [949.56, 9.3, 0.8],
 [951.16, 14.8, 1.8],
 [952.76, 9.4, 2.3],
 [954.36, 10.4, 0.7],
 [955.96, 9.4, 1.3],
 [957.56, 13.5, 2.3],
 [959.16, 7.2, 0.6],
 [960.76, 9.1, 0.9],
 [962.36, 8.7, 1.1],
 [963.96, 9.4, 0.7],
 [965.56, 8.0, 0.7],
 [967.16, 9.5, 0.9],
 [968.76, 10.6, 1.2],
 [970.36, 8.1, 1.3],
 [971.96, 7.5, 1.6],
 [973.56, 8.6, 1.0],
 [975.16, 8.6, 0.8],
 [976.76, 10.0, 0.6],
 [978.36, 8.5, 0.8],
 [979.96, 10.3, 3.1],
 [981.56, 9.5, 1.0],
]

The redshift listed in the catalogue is 0.26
